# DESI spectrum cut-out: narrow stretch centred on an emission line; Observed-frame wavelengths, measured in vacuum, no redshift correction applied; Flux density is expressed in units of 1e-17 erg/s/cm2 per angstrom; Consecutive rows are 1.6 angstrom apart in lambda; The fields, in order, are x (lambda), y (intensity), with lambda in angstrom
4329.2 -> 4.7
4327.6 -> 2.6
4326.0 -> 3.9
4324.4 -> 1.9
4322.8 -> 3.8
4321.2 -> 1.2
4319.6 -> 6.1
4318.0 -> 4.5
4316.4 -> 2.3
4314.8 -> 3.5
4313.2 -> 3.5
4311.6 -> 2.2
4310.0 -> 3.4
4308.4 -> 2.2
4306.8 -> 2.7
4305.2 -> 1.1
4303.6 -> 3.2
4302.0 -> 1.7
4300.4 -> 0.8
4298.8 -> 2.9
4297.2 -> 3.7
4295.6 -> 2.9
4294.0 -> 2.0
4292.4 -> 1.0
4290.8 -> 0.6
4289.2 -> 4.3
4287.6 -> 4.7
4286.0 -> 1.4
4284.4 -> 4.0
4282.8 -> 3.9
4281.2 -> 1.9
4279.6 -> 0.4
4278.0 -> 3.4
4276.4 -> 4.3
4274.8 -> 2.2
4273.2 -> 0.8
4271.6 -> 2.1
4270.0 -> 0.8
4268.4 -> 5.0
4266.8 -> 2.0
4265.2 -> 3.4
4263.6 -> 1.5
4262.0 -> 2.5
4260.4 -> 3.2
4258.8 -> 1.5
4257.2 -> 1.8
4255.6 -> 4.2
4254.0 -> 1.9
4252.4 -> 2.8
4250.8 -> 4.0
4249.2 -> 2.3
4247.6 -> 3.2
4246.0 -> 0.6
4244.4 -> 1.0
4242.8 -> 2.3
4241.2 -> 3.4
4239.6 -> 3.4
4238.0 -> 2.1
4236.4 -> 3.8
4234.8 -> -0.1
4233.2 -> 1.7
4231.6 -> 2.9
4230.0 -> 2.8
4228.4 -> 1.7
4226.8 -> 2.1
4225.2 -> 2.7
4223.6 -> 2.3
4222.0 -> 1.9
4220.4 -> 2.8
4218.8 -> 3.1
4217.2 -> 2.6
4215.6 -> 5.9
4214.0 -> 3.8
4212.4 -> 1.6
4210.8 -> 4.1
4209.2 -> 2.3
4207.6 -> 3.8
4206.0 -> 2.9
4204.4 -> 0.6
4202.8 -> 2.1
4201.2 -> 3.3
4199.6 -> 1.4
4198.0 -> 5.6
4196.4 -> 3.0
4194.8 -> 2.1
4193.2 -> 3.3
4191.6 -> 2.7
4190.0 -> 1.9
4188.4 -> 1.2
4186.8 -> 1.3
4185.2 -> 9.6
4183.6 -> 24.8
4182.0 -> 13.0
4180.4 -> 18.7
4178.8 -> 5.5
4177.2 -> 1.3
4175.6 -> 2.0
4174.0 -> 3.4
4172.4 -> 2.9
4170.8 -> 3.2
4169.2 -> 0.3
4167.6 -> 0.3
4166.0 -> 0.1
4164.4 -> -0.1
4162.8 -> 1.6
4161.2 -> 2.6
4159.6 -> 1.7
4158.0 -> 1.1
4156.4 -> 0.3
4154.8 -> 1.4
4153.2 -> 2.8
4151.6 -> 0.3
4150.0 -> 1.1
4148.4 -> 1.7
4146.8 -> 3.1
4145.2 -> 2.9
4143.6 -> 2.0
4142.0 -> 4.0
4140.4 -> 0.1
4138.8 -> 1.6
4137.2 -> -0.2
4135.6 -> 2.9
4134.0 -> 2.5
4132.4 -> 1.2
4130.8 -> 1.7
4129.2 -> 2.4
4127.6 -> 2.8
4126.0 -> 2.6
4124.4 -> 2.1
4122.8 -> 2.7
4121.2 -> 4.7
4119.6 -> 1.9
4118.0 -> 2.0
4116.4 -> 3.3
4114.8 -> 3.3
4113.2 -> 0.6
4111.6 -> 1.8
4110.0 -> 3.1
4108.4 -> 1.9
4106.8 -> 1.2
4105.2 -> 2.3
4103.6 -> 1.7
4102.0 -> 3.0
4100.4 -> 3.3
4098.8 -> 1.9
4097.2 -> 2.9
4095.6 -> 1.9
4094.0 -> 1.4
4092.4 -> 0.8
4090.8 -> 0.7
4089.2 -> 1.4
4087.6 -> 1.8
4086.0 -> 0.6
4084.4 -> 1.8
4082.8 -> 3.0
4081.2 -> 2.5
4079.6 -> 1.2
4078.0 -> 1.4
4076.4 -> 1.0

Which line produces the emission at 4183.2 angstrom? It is [O II]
